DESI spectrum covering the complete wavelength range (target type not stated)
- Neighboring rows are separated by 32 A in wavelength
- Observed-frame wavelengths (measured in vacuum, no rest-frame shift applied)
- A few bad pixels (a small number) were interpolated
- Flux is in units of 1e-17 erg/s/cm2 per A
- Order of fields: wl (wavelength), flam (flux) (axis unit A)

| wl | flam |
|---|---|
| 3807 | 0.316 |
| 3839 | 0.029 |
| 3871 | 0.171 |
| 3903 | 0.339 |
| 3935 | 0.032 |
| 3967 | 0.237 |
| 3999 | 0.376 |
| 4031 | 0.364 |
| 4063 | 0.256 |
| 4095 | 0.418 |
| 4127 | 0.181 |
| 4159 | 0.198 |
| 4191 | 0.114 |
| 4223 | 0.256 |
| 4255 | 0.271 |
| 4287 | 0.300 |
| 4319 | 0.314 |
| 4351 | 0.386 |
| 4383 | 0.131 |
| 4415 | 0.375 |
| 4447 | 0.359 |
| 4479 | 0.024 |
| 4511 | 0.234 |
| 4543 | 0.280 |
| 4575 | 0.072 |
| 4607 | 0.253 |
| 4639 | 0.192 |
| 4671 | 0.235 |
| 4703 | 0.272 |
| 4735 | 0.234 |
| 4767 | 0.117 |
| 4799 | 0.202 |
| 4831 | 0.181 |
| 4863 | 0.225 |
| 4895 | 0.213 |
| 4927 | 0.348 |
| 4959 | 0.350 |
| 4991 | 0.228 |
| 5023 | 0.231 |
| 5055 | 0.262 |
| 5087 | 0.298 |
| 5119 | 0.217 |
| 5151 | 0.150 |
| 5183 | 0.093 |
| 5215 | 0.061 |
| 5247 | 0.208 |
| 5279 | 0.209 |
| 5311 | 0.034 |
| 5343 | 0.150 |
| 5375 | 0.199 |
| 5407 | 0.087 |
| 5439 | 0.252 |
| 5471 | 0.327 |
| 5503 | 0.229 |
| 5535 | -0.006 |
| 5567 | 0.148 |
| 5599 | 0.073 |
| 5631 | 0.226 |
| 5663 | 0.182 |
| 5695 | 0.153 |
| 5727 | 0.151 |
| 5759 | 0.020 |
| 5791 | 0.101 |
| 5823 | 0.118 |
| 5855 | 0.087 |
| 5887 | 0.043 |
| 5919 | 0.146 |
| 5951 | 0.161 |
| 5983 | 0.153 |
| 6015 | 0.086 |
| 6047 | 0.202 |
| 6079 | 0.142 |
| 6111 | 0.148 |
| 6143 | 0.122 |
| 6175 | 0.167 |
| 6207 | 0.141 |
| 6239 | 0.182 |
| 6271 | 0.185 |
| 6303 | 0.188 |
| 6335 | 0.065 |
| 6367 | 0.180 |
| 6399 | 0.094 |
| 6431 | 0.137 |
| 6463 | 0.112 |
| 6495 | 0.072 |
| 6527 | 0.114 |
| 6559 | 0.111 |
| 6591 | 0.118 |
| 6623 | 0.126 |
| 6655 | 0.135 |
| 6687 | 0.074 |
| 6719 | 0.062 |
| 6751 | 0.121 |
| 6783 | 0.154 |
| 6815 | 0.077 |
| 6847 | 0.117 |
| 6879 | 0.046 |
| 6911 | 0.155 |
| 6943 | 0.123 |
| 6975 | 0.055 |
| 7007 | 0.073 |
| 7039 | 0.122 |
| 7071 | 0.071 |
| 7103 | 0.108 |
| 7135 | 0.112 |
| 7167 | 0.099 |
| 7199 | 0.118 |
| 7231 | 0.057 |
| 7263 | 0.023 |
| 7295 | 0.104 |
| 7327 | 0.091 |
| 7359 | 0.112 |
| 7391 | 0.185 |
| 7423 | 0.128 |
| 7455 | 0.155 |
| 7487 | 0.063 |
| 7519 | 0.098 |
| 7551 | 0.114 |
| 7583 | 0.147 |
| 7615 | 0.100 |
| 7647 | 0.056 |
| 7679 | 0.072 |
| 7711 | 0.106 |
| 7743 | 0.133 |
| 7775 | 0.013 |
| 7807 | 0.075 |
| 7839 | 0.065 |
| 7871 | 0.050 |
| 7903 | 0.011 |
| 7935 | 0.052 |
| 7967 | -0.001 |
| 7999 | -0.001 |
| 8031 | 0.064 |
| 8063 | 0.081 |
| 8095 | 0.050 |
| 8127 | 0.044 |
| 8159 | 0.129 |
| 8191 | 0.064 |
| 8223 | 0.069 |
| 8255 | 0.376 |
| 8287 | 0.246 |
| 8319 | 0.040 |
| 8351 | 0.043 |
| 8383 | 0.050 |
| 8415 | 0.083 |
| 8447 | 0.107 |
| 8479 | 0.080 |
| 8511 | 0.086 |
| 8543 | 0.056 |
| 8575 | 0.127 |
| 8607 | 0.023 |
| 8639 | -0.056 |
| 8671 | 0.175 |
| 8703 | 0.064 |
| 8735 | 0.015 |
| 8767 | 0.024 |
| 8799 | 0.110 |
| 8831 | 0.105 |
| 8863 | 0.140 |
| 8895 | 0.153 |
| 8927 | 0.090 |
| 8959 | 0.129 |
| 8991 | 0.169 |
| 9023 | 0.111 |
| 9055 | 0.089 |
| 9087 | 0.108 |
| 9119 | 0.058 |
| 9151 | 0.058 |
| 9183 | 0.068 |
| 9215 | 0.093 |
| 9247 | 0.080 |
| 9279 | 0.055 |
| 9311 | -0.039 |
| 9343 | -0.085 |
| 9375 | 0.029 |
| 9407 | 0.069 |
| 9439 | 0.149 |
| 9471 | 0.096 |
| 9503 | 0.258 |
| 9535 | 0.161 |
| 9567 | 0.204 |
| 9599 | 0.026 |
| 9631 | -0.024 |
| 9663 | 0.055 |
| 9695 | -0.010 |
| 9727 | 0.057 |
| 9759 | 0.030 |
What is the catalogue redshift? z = 1.217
